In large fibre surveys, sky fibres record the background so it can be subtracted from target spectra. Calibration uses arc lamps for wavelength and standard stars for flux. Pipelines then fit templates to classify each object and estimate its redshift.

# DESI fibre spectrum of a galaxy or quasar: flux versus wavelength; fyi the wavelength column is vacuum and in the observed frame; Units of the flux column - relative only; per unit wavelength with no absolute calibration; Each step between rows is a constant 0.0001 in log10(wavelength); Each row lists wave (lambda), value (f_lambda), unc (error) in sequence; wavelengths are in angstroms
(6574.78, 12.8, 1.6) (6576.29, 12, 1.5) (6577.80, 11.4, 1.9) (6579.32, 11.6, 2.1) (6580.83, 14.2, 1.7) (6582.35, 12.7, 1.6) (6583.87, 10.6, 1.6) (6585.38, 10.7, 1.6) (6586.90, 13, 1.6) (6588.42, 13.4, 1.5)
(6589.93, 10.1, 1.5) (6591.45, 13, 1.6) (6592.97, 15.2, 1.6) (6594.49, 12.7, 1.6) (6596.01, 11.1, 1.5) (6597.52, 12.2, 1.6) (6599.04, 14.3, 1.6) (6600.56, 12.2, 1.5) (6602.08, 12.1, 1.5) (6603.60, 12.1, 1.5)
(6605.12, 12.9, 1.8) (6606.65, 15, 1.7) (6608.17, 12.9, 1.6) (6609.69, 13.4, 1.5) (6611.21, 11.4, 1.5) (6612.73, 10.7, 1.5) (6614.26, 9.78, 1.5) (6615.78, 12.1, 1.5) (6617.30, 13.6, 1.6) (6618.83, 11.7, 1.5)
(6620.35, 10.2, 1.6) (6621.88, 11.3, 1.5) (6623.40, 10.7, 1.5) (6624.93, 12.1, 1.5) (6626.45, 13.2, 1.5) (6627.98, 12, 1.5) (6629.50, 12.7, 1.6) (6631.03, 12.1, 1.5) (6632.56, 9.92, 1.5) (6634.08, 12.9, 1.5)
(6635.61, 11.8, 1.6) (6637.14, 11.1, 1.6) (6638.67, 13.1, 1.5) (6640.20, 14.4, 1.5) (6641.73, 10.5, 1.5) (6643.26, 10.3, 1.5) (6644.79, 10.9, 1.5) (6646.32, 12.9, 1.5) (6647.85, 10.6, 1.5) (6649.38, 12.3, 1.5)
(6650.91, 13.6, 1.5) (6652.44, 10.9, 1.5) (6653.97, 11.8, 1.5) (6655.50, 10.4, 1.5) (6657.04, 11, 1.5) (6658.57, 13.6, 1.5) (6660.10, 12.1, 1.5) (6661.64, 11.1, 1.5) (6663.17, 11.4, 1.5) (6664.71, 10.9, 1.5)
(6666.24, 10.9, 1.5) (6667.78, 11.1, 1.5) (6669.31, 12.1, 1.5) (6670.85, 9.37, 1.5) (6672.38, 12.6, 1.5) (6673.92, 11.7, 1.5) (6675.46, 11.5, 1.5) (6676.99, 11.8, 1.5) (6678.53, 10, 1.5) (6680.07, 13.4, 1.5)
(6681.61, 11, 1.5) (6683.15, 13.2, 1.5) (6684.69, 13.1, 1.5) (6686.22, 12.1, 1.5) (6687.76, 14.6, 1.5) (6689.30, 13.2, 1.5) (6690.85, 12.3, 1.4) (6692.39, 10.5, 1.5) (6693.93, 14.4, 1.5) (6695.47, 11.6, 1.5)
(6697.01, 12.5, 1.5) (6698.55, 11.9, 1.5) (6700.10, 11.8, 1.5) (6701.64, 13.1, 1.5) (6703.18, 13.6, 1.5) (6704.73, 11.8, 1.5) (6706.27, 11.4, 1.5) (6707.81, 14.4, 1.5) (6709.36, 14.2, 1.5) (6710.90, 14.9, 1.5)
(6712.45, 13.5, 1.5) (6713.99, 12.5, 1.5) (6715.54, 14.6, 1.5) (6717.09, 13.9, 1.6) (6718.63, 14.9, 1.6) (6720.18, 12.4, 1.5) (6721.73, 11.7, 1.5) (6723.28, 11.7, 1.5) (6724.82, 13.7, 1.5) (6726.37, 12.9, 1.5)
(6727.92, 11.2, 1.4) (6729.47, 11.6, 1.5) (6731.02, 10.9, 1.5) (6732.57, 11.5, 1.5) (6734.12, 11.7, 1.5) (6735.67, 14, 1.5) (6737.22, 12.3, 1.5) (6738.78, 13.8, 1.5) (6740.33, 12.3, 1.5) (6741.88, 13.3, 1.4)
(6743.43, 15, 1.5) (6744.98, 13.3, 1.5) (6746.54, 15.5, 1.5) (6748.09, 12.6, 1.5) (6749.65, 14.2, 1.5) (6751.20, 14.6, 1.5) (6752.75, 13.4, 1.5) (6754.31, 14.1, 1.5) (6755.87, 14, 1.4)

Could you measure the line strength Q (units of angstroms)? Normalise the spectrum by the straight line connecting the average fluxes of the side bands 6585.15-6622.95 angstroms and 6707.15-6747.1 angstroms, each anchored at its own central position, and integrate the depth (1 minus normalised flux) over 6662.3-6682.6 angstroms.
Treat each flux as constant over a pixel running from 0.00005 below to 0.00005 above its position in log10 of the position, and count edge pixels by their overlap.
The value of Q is 2.2 angstroms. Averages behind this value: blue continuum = 12.3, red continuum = 13.1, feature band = 11.4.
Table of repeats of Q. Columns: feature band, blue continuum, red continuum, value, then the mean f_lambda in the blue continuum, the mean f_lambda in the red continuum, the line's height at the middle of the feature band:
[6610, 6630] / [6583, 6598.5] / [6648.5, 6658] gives 0.5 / 12.2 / 11.7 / 12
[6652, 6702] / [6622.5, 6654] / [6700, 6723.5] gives 2.8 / 11.9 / 13.2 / 12.6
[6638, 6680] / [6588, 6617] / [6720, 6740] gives 2.6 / 12.5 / 12.3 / 12.4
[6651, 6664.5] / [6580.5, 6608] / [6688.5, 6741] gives 1.1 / 12.6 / 12.7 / 12.7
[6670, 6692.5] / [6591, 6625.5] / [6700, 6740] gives 1.0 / 12.3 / 12.9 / 12.7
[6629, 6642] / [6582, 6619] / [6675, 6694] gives 0.3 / 12.4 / 12.3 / 12.3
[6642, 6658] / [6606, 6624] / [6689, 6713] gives 1.0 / 11.9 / 12.8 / 12.3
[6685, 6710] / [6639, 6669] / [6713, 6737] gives -1.0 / 11.6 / 12.6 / 12.2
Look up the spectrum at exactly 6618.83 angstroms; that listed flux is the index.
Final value 11.7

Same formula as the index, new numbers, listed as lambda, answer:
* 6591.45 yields 13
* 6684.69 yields 13.1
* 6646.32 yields 12.9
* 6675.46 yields 11.5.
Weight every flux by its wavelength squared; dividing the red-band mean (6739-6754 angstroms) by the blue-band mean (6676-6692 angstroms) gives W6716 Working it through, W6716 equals 1.13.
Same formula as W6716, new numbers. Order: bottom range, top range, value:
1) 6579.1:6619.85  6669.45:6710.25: 1.02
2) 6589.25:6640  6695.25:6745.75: 1.09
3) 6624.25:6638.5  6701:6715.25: 1.13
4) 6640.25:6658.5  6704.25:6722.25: 1.18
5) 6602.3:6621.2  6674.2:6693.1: 1.03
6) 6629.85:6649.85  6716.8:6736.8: 1.08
